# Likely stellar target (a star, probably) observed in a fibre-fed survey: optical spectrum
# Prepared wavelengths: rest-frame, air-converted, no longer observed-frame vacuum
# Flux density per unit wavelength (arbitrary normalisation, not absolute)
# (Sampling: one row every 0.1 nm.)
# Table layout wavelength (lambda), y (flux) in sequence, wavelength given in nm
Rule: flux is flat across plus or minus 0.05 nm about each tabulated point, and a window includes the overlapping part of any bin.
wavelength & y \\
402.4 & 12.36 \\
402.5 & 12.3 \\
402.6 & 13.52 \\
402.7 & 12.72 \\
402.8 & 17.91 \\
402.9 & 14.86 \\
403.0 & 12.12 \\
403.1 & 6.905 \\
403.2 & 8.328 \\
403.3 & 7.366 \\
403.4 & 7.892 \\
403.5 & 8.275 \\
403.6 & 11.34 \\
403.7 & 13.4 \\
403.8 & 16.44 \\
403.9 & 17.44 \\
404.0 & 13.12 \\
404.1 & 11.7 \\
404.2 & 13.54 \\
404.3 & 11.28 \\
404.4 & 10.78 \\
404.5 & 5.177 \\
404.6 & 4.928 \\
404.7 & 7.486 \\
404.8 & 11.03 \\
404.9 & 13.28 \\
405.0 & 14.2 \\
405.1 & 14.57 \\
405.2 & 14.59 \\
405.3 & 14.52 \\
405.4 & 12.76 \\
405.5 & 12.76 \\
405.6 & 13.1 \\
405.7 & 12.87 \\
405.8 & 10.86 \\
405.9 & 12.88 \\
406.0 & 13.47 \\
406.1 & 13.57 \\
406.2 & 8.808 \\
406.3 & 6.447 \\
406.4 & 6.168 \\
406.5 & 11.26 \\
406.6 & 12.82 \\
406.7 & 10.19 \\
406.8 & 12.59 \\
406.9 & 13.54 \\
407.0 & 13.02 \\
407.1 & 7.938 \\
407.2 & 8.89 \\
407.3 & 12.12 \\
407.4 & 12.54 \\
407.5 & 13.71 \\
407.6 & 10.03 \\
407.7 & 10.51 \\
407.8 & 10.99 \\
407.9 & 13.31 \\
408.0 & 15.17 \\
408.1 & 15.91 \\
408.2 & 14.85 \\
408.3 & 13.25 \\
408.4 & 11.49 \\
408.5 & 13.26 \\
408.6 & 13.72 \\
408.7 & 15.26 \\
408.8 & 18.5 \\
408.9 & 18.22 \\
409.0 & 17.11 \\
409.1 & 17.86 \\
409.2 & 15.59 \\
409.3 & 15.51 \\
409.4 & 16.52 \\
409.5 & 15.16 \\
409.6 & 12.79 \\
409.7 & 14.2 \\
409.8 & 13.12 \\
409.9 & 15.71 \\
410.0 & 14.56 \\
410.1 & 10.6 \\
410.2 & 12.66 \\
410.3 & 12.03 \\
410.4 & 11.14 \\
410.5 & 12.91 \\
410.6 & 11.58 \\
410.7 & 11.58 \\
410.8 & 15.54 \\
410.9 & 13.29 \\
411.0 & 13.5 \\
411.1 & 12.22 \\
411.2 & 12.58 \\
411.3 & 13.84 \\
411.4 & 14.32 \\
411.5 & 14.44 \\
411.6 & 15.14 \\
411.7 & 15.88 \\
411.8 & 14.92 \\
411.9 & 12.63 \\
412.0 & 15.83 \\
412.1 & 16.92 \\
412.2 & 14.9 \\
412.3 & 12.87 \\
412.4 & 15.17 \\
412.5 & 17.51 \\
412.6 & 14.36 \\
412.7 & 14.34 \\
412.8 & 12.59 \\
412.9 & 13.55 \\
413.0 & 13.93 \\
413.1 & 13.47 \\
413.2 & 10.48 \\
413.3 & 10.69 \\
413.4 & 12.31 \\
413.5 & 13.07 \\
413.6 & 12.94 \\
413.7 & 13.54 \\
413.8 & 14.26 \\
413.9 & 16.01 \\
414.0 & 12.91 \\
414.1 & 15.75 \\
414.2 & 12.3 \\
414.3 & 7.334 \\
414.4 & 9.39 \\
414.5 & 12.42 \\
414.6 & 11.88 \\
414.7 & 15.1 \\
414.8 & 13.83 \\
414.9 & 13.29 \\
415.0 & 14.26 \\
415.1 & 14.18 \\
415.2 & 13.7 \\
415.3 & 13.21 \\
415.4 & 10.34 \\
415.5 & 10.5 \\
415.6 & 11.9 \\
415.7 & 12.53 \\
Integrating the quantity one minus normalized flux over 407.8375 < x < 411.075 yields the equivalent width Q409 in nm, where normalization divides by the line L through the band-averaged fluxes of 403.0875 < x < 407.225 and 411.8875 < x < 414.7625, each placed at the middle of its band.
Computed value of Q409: -0.480 nm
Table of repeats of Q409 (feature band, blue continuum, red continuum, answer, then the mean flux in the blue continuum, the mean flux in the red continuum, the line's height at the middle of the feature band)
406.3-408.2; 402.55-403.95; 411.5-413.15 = 0.22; 12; 14.6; 13.2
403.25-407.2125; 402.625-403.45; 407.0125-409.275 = 0.24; 11.1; 13.7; 12.2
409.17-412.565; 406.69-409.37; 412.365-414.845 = -0.17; 13.6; 13.2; 13.4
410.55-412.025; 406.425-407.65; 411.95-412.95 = 0.03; 11.4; 14.8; 14.1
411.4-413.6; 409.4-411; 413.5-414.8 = -0.17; 13.2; 12.9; 13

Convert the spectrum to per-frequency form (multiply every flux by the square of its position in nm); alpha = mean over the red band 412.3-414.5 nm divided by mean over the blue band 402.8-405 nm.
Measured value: 1.2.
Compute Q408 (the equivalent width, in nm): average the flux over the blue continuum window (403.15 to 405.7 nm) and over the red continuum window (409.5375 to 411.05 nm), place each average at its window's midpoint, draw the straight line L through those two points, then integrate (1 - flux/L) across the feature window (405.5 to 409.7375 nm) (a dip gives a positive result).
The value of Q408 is -0.200 nm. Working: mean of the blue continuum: 11.6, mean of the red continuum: 13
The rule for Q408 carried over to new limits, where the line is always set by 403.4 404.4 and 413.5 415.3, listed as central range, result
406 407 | 0.146 nm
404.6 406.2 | 0.030 nm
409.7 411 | -0.005 nm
